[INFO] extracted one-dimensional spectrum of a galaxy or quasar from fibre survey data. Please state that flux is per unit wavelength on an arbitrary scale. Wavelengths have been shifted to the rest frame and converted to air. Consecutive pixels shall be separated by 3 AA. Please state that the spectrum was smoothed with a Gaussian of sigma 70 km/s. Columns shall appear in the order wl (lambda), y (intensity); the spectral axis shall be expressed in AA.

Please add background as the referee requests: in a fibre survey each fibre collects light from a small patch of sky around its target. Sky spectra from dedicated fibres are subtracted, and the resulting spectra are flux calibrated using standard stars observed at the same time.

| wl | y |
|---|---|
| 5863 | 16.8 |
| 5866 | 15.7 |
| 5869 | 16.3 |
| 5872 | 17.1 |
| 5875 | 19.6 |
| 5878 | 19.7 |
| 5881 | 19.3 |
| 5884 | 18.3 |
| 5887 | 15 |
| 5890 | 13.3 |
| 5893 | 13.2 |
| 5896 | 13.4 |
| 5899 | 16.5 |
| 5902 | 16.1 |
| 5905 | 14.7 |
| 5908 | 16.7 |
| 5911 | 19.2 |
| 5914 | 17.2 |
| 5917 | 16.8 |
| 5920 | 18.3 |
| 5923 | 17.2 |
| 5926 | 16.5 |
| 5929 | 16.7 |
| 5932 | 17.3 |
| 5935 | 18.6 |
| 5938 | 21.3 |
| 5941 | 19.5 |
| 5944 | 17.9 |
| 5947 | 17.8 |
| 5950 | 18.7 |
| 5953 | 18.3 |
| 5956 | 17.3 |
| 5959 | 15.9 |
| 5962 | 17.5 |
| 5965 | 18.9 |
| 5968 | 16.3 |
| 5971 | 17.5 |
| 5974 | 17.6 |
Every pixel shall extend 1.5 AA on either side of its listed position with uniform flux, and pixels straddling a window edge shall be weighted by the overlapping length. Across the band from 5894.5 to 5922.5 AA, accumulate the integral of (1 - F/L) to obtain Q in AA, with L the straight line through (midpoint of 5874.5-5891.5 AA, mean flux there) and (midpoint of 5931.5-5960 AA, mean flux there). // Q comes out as 1.9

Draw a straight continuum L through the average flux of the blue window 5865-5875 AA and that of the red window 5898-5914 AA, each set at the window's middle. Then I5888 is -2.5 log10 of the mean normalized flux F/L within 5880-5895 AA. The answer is 0.079 mag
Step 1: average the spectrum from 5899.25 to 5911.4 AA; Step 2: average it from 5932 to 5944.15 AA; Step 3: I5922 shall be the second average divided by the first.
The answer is 1.17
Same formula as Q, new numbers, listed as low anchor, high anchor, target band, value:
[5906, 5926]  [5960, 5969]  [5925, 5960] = -1.1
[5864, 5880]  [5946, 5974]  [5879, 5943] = 2.6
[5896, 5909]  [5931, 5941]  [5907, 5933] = 0.2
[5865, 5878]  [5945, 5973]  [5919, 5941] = -0.6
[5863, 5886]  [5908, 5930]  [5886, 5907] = 3.5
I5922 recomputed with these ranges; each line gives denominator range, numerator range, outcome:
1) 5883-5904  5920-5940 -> 1.20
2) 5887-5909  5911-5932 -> 1.17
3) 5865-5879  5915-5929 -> 0.97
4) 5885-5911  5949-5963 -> 1.15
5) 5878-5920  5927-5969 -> 1.10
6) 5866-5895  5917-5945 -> 1.08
